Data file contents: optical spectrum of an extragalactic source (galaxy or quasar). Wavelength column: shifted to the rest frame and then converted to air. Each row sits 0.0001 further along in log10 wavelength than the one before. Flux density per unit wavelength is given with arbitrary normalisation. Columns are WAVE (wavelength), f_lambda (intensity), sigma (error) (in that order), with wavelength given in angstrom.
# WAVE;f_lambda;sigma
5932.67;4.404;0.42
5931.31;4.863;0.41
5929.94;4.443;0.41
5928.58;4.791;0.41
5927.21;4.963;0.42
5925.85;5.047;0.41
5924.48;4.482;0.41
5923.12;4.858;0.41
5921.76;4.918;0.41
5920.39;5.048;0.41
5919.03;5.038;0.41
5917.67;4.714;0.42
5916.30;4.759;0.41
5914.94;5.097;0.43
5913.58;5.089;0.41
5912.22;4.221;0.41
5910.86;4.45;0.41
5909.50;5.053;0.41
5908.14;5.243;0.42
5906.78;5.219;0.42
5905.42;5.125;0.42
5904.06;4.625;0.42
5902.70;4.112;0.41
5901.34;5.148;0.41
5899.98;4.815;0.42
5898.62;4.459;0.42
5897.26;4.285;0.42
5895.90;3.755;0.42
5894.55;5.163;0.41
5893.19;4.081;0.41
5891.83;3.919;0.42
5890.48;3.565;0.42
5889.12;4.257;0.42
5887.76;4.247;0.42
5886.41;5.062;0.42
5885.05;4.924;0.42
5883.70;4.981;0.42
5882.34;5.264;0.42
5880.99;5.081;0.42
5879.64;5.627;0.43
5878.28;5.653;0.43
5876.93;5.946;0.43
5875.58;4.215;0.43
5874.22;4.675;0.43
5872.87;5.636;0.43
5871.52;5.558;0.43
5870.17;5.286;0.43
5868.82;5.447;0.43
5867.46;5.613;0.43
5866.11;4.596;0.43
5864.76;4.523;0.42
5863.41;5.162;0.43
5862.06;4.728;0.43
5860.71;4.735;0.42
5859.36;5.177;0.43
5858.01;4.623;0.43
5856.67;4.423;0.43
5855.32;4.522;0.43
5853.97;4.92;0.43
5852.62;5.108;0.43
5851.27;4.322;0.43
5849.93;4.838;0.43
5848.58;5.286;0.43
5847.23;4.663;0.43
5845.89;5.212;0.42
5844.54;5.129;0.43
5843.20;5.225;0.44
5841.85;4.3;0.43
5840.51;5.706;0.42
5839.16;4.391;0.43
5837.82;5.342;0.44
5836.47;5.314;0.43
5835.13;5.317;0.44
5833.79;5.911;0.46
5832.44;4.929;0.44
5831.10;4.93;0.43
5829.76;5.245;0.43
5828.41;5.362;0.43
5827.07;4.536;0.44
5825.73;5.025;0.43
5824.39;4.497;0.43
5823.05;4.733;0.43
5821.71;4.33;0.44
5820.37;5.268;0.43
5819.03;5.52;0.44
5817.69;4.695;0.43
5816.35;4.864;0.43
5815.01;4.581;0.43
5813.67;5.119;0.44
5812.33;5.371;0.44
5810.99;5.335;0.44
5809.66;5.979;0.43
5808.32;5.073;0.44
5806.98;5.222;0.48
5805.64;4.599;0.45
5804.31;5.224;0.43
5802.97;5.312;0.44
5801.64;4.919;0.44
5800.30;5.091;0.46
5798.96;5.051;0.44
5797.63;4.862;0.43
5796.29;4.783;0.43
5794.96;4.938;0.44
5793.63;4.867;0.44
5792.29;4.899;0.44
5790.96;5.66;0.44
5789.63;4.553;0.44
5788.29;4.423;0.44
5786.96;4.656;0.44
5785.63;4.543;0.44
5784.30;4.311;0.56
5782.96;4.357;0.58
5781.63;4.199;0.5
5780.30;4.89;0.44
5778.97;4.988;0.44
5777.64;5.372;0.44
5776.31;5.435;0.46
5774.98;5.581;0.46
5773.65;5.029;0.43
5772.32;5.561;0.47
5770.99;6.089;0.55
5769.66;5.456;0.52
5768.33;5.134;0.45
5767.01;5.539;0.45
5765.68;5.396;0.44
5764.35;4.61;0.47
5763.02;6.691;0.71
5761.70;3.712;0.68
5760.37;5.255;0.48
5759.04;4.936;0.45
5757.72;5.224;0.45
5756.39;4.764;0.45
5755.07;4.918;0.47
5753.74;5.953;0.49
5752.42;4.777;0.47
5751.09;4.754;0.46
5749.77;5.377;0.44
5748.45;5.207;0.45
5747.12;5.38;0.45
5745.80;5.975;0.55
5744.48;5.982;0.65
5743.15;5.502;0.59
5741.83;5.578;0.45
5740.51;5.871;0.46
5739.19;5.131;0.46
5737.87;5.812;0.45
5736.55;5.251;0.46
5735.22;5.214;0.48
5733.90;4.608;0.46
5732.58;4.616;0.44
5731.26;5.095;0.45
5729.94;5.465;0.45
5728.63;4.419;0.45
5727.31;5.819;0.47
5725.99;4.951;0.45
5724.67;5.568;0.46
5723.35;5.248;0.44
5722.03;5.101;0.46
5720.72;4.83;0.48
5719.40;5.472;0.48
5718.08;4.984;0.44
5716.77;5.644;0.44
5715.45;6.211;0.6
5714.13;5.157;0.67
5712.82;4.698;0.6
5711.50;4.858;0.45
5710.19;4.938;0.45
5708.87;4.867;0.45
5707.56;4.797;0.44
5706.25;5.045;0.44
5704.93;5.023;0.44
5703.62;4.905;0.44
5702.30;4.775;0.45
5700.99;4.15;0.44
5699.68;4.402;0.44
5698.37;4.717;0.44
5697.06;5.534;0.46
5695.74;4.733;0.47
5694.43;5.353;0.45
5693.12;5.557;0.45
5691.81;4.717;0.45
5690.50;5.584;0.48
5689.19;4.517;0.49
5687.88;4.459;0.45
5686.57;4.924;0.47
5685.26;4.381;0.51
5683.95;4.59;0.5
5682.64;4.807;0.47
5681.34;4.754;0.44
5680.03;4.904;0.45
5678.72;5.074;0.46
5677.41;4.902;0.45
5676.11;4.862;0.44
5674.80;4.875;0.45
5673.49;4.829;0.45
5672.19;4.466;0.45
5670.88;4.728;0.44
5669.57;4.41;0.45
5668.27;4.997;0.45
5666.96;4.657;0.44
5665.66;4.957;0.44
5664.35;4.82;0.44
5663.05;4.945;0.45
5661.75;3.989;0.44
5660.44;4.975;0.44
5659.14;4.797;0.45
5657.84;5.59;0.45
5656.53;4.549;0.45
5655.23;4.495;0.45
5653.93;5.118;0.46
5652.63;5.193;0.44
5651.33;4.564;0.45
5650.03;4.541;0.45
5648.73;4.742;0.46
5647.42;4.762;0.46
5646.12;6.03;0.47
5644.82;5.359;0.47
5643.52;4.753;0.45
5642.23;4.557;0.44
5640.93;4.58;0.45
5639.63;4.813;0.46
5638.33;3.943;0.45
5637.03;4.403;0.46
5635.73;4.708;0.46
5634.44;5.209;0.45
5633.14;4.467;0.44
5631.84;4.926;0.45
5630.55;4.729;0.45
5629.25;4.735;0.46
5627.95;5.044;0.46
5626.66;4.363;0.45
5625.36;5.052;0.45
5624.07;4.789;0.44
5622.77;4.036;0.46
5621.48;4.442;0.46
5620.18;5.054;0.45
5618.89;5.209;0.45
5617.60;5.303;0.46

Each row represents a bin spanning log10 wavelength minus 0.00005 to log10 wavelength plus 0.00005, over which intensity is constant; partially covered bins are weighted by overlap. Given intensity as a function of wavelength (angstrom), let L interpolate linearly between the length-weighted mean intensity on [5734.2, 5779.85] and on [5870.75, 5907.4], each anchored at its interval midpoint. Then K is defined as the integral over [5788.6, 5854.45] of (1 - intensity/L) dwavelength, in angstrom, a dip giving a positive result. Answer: 0.5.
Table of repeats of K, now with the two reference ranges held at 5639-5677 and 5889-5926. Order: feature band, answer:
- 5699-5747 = -3.9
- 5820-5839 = -1.3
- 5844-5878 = -2.1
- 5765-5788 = -1.6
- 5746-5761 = -1.3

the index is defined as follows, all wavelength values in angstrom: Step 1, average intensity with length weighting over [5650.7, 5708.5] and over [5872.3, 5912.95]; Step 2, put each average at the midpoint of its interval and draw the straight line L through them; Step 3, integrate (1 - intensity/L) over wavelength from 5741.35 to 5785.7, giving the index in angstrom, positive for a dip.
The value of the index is -3.7 angstrom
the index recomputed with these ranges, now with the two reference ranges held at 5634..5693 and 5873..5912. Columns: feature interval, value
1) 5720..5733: -0.9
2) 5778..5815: -1.2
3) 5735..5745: -1.6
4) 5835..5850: -0.9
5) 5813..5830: -0.5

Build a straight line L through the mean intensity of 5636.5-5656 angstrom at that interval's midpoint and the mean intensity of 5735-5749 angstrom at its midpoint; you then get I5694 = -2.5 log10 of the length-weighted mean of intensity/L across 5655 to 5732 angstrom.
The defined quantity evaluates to 0.050 mag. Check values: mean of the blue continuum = 4.79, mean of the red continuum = 5.55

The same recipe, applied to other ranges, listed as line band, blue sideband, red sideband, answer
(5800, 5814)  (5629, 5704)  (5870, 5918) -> -0.09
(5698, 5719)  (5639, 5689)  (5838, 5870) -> -0.03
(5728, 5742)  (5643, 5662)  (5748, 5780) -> 0.00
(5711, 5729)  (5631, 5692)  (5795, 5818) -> -0.07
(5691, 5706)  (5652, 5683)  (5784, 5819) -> -0.01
